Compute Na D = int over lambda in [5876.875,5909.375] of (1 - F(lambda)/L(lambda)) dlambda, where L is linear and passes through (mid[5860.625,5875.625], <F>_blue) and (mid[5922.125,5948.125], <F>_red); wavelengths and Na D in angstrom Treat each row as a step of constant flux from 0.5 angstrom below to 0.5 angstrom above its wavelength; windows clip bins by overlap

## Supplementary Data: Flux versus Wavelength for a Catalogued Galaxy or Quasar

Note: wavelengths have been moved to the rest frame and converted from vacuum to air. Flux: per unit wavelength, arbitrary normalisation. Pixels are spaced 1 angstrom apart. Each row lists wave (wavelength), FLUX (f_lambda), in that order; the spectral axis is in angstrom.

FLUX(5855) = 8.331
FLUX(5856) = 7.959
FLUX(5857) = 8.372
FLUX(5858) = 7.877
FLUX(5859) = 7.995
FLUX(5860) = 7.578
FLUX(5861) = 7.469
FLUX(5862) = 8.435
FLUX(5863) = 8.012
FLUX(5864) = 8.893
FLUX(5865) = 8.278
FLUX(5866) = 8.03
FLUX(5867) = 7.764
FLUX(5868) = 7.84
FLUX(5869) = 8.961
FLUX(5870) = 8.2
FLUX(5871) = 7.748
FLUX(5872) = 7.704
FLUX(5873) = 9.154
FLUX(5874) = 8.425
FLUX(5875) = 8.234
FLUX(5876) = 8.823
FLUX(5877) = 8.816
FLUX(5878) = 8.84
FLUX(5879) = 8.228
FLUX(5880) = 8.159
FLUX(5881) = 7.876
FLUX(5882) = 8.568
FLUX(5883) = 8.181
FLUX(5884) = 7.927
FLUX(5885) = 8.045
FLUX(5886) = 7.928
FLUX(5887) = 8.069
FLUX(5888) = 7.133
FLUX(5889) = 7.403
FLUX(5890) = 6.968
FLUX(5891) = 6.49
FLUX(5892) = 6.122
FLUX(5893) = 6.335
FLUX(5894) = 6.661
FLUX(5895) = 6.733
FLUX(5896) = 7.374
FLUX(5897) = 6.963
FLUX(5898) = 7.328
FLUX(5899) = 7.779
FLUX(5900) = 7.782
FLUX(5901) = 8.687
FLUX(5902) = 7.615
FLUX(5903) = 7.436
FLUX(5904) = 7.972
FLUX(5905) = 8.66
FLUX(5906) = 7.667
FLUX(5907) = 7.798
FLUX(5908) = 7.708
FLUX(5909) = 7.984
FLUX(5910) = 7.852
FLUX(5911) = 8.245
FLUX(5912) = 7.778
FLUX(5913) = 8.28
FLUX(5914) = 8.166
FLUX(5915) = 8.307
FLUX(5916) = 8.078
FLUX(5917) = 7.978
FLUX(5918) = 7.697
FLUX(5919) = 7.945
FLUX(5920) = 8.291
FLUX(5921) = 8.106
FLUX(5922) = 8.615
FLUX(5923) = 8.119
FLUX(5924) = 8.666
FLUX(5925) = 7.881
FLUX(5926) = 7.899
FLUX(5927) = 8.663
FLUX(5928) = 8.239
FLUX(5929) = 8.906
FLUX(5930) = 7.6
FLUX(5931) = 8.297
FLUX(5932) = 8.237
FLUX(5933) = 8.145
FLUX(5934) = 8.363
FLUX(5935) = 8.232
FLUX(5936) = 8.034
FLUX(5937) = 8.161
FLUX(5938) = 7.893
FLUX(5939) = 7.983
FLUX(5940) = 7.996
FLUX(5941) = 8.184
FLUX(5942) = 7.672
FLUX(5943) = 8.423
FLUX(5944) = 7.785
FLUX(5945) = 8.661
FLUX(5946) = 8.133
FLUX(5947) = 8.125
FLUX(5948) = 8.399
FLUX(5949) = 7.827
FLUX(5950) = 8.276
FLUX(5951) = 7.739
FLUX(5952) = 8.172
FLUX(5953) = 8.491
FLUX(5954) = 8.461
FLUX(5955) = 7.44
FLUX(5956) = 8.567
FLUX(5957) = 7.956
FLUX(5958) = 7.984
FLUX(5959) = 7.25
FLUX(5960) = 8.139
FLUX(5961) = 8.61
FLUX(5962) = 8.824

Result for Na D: 2.2 angstrom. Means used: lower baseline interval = 8.22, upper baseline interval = 8.18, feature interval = 7.66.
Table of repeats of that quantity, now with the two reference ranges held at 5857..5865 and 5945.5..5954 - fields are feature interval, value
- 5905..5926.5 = 0.17 angstrom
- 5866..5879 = -0.44 angstrom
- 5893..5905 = 0.93 angstrom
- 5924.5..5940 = -0.03 angstrom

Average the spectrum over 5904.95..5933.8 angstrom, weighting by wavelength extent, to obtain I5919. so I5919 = 8.13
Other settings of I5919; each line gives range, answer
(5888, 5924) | 7.69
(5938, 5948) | 8.11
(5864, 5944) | 7.97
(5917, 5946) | 8.16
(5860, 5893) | 7.99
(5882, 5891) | 7.69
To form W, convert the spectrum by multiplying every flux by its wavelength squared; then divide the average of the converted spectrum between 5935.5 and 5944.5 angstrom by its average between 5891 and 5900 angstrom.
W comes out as 1.17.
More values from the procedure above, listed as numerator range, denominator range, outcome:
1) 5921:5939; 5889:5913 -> 1.11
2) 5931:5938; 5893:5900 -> 1.16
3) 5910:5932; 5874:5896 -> 1.07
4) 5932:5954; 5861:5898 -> 1.06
